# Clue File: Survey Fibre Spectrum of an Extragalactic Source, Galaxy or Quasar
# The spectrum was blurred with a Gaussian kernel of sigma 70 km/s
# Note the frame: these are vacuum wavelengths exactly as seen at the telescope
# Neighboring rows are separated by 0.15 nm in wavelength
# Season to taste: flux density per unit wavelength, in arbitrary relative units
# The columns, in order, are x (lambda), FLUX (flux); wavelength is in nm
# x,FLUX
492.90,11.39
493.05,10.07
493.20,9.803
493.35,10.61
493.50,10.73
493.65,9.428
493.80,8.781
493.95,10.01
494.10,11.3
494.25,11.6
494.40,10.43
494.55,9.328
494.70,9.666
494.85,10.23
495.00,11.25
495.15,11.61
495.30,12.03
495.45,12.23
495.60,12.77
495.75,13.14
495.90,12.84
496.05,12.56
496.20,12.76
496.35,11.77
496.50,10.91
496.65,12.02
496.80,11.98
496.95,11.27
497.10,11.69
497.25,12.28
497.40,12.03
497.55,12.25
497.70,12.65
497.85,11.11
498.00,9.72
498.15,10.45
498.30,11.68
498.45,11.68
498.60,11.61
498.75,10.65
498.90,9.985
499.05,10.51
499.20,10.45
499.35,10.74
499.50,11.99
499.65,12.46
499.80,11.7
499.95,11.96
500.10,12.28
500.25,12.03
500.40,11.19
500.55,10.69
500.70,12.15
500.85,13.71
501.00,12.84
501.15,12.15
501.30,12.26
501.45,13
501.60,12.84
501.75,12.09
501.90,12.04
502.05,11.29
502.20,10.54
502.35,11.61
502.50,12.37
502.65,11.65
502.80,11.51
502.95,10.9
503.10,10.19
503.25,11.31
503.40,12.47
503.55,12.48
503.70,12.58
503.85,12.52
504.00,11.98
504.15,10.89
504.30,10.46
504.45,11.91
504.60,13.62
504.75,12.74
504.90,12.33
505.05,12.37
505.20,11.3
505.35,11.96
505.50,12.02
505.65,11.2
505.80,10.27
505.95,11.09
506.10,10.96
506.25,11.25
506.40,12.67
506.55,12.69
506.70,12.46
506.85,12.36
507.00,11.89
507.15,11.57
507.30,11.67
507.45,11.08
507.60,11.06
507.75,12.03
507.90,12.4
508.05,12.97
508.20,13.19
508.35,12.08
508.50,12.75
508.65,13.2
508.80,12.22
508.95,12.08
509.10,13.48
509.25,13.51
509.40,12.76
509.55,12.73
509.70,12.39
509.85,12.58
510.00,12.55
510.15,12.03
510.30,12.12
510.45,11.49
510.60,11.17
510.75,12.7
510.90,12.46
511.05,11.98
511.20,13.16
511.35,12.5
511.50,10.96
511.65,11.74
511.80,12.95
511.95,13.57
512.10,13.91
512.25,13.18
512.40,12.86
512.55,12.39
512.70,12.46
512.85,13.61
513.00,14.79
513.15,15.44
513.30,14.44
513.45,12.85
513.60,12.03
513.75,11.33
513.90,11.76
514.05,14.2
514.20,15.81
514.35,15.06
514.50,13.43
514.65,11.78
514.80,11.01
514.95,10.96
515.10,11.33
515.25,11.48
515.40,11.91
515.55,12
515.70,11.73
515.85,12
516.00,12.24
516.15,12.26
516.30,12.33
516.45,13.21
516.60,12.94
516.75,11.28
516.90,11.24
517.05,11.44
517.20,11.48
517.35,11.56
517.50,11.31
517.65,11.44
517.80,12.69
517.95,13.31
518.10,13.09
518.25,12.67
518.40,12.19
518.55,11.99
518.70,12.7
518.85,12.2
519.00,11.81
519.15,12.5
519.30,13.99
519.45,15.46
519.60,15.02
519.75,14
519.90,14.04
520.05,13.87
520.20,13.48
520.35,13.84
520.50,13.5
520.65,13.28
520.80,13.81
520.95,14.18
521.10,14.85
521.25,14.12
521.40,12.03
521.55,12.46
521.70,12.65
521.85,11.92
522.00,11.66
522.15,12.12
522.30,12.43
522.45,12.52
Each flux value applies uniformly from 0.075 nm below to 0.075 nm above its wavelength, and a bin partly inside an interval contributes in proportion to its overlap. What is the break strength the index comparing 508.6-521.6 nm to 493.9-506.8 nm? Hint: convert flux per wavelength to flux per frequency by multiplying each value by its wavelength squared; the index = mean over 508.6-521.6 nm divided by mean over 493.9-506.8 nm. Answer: 1.16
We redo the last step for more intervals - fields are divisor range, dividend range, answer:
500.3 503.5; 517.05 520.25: 1.16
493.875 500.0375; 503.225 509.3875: 1.10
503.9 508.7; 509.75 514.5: 1.11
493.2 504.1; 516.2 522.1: 1.21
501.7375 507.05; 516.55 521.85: 1.16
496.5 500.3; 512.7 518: 1.16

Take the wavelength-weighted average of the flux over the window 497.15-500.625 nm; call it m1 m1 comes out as 11.4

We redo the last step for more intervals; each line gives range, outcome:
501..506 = 11.8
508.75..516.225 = 12.6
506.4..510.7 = 12.3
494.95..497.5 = 12.1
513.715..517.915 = 12.2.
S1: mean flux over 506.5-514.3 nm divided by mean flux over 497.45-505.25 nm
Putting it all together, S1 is 1.1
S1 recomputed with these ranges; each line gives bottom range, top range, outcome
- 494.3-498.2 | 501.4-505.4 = 1.03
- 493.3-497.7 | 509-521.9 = 1.12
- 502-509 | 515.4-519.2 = 1.02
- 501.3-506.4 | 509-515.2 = 1.08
